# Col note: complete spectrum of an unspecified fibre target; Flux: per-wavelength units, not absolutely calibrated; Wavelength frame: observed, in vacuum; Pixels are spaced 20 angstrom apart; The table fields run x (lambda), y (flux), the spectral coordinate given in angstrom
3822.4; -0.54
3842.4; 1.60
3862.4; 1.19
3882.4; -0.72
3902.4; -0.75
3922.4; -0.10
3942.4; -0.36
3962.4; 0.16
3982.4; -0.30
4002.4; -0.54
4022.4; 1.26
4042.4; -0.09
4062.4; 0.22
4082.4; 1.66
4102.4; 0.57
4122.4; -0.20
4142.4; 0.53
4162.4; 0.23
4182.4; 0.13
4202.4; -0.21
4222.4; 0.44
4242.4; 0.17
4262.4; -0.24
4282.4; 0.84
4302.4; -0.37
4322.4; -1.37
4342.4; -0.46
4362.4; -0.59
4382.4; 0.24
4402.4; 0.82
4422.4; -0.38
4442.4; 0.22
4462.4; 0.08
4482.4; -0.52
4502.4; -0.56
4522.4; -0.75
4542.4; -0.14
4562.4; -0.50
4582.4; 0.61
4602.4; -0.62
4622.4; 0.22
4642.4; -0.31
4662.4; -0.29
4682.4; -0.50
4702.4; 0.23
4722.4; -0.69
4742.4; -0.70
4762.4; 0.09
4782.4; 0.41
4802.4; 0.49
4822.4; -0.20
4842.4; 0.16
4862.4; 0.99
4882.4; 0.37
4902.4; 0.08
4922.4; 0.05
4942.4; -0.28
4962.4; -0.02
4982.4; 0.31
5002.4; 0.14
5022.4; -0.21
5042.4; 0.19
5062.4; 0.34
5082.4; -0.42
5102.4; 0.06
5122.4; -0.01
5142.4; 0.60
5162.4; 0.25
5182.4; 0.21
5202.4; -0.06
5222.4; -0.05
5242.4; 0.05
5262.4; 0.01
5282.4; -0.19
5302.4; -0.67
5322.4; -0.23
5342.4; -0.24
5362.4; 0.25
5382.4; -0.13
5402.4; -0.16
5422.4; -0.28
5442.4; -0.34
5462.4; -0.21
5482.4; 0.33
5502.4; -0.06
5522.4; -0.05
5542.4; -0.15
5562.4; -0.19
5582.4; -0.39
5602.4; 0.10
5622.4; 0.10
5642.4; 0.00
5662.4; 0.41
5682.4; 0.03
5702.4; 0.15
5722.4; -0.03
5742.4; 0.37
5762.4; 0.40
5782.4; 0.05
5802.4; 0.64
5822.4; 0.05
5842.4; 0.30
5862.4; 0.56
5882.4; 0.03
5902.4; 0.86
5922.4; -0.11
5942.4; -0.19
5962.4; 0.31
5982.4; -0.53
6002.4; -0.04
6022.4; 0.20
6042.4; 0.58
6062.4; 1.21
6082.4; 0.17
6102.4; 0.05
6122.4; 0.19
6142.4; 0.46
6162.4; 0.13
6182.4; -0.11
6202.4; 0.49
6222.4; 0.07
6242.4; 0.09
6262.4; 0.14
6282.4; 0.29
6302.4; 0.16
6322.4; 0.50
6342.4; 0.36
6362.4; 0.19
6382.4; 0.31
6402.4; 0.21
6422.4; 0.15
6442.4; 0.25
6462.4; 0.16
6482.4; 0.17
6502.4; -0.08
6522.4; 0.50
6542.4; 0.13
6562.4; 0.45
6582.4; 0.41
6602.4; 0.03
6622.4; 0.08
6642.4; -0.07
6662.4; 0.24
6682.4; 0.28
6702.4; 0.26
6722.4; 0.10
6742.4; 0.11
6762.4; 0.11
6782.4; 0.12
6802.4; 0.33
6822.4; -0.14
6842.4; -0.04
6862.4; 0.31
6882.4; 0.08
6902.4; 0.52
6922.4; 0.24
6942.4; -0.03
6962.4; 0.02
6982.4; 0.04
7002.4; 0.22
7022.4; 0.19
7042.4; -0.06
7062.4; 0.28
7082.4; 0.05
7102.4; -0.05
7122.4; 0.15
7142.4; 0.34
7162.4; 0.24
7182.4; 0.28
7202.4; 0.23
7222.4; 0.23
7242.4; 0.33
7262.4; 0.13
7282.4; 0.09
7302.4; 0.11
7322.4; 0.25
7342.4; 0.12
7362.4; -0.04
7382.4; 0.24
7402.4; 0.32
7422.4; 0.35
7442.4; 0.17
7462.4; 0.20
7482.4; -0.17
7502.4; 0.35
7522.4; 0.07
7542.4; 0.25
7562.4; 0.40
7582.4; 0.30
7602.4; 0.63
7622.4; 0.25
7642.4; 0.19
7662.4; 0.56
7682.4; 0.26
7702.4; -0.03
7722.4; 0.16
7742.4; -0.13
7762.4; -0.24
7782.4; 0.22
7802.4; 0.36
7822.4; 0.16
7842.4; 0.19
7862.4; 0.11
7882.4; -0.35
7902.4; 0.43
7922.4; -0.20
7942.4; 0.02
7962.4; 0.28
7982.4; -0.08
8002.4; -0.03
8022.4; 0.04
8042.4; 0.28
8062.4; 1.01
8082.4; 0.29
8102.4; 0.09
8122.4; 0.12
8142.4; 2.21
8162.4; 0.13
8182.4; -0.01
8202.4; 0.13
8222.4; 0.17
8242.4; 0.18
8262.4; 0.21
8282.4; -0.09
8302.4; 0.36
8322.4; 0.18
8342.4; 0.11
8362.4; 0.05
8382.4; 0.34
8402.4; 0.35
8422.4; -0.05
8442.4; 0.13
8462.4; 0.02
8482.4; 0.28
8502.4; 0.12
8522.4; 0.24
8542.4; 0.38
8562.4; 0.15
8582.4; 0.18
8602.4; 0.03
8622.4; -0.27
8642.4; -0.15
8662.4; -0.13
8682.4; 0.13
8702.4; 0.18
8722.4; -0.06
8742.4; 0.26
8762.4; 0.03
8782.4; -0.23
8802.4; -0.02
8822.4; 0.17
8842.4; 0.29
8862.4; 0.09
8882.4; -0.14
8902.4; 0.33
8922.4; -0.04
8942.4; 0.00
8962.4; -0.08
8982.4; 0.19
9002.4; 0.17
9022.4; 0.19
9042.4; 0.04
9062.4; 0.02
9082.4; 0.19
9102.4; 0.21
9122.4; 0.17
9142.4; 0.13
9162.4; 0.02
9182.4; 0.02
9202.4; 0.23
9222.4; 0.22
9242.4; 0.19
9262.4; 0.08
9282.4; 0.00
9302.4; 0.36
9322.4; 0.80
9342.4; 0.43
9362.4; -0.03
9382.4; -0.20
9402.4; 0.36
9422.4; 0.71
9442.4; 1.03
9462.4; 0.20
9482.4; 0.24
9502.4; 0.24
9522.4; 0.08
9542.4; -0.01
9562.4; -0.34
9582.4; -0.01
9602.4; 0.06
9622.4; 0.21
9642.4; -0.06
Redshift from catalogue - 0.63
